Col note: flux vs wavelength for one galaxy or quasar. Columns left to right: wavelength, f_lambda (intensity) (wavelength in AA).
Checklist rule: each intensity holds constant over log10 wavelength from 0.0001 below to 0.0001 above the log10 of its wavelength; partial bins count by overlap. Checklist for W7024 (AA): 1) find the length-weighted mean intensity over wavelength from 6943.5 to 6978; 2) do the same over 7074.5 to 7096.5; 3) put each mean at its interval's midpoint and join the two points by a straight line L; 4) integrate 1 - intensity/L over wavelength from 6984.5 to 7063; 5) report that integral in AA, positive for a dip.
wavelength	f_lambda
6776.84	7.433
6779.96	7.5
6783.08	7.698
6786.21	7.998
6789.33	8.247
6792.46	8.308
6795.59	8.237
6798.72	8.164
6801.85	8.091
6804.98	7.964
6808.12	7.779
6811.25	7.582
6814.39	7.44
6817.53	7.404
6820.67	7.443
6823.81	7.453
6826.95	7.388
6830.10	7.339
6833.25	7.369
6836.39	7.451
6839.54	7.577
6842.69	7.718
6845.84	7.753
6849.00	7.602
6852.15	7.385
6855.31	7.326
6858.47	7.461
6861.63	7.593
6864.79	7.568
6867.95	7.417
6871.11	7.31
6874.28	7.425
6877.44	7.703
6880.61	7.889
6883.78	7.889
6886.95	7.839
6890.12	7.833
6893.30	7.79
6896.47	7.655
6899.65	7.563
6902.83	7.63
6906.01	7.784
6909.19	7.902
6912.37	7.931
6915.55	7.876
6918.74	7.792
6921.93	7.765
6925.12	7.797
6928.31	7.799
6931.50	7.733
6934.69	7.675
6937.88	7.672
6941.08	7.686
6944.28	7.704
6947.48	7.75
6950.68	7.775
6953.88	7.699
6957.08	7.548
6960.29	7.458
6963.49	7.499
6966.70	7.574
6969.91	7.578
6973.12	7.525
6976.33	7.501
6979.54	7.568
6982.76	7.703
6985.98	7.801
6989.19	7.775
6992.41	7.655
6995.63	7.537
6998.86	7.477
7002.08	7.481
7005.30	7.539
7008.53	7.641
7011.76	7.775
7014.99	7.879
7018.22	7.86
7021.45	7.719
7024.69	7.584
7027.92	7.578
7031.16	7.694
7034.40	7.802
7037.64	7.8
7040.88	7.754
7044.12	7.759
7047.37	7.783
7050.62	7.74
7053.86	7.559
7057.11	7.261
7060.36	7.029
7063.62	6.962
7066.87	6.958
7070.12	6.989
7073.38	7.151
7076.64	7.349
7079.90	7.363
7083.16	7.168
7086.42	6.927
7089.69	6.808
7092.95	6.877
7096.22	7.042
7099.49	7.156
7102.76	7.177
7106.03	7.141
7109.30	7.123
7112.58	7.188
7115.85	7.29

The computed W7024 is -3.2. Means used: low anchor 7.6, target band 7.64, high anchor 7.08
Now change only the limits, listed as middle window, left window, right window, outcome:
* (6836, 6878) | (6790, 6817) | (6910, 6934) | 1.92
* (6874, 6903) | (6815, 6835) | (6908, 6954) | -0.44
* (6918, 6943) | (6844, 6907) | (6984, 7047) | -0.29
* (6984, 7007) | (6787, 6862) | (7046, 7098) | -0.87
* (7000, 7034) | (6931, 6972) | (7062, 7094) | -1.57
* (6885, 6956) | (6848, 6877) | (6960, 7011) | -2.21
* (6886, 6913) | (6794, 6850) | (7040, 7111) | -0.86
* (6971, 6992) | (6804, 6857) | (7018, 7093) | -0.58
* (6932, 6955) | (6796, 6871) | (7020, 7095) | -0.71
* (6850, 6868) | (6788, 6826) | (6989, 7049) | 0.76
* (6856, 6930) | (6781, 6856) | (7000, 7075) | -0.56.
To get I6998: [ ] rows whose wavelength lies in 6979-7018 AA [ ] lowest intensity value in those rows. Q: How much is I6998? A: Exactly 7.477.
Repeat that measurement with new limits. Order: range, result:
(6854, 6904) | 7.31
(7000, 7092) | 6.808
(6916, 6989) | 7.458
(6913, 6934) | 7.733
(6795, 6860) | 7.326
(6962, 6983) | 7.499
